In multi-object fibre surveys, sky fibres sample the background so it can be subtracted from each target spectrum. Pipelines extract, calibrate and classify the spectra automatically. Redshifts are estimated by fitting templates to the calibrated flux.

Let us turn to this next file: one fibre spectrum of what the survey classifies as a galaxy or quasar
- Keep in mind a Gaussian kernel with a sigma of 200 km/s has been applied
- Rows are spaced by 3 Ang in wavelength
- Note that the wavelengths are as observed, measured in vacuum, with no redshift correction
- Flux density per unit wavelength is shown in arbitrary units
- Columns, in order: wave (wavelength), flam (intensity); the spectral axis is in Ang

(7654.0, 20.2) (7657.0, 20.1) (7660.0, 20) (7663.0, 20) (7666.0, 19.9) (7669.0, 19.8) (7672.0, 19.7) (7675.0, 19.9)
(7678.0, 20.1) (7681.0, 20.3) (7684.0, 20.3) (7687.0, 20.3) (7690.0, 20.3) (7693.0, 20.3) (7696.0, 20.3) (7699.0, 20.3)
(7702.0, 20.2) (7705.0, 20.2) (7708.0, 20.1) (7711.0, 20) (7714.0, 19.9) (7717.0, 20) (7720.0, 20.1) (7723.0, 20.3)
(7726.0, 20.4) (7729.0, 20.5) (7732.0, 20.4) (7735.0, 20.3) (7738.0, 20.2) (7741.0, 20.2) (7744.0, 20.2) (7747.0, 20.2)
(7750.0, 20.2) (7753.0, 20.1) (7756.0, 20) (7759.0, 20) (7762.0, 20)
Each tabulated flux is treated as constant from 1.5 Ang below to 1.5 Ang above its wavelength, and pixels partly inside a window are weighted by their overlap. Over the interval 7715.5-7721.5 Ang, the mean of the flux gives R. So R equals 20.1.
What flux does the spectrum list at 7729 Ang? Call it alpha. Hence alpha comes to 20.5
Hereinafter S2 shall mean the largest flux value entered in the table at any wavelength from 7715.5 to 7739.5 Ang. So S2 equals 20.5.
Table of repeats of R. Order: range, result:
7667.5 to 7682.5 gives 20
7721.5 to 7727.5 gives 20.3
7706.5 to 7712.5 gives 20.1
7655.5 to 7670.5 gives 20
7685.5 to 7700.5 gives 20.3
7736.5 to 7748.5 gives 20.2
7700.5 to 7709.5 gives 20.2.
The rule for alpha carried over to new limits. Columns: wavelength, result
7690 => 20.3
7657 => 20.1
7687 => 20.3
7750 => 20.2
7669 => 19.8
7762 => 20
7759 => 20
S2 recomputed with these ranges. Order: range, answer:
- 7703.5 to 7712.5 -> 20.2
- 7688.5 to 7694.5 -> 20.3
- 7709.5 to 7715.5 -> 20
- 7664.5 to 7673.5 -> 19.9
